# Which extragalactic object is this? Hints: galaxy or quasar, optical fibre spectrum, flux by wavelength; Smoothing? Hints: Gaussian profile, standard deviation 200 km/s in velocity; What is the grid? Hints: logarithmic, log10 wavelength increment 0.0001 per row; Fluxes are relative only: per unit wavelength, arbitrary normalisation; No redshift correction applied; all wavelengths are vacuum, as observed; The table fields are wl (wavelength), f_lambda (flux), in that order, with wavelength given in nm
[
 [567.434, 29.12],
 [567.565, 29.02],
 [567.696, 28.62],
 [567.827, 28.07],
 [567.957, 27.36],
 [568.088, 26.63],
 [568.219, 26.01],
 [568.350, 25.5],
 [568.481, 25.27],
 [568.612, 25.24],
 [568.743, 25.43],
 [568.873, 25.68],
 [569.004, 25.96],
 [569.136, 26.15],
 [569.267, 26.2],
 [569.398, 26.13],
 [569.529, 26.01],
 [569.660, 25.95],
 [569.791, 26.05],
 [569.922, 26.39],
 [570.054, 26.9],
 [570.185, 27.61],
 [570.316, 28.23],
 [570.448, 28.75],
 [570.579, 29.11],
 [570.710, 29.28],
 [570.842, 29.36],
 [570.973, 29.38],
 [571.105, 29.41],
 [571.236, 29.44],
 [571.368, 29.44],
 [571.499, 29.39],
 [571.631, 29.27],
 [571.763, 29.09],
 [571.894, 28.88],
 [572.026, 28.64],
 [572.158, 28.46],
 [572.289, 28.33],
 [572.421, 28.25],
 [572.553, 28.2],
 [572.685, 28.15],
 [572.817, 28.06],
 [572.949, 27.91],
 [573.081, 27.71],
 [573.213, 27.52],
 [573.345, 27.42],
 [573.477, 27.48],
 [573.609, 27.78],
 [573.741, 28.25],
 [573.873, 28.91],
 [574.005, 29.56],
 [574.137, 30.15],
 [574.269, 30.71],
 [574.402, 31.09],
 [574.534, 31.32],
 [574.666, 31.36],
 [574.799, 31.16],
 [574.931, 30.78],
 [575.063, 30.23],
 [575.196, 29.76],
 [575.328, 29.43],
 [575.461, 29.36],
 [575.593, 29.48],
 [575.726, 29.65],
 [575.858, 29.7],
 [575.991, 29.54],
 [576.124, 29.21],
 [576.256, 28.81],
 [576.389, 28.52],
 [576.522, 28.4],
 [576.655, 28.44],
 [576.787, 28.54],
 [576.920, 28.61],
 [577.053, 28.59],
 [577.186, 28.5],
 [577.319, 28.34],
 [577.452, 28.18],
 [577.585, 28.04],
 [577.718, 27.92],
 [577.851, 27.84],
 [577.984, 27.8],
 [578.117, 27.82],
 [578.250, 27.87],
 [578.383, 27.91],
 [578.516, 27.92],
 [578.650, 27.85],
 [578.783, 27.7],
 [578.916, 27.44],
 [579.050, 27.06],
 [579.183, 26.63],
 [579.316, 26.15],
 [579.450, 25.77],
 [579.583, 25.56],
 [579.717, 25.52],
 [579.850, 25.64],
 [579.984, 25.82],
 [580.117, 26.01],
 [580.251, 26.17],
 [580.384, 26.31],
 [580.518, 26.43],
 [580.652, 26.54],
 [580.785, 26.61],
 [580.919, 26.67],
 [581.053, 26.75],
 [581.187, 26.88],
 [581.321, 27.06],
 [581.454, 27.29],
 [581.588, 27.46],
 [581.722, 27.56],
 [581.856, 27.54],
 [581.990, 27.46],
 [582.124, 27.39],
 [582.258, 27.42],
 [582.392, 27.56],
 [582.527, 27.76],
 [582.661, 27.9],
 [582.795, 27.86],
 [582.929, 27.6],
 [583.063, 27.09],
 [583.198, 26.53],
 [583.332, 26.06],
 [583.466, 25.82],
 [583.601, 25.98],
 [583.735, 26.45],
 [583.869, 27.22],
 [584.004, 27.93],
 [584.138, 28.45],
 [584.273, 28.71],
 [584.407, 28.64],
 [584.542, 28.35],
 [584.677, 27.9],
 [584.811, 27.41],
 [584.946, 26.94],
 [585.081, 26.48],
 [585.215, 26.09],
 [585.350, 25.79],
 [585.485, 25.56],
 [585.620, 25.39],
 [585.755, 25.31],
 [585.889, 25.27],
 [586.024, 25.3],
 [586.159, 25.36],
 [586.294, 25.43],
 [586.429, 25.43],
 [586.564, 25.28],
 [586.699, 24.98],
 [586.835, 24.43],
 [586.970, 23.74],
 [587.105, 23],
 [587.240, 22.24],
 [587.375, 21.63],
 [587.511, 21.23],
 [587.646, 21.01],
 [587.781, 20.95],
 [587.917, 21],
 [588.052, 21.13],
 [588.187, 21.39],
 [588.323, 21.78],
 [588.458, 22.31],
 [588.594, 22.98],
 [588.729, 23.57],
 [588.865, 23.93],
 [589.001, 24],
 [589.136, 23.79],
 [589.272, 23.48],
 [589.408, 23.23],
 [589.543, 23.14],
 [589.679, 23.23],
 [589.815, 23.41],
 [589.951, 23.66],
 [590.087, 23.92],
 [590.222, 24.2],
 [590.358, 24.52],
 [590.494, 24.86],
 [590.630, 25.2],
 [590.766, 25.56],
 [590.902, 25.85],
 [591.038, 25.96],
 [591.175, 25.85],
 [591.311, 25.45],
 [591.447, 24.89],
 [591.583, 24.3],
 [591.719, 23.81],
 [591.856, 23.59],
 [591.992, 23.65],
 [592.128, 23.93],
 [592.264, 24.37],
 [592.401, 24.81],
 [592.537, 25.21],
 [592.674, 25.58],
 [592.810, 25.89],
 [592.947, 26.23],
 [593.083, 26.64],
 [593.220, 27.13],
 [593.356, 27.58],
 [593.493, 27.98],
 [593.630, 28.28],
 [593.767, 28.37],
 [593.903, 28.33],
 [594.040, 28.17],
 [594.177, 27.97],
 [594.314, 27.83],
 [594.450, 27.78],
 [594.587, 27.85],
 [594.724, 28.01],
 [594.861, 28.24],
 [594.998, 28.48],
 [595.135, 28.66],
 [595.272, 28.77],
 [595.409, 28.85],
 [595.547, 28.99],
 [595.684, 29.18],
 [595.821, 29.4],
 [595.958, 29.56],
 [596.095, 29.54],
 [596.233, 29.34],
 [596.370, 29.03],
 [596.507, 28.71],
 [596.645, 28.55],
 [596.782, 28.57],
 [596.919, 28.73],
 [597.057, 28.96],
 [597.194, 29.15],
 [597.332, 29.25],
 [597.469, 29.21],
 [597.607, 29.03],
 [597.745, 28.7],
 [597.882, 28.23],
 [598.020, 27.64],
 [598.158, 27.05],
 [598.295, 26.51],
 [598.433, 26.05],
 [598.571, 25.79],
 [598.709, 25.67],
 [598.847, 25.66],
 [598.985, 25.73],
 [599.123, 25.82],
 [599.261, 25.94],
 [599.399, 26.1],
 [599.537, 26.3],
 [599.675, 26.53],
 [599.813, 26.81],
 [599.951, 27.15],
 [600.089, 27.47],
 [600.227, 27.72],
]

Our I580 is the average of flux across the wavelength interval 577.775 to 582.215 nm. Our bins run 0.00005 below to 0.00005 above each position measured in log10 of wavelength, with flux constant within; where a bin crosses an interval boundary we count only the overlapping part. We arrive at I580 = 26.9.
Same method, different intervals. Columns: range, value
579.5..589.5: 25.5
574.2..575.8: 30.4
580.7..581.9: 27.1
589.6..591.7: 24.7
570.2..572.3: 29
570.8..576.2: 29.2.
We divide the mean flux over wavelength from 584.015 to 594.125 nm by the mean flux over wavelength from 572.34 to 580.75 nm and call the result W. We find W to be 0.9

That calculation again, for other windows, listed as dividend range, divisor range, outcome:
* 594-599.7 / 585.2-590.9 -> 1.18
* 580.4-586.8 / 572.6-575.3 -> 0.91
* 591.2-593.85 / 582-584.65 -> 0.94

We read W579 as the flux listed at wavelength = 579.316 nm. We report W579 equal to 26.15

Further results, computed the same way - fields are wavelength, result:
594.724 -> 28.01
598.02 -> 27.64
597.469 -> 29.21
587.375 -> 21.63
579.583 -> 25.56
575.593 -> 29.48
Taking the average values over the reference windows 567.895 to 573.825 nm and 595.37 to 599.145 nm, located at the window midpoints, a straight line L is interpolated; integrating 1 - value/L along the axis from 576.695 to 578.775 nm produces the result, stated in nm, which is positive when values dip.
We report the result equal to -0.03 nm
